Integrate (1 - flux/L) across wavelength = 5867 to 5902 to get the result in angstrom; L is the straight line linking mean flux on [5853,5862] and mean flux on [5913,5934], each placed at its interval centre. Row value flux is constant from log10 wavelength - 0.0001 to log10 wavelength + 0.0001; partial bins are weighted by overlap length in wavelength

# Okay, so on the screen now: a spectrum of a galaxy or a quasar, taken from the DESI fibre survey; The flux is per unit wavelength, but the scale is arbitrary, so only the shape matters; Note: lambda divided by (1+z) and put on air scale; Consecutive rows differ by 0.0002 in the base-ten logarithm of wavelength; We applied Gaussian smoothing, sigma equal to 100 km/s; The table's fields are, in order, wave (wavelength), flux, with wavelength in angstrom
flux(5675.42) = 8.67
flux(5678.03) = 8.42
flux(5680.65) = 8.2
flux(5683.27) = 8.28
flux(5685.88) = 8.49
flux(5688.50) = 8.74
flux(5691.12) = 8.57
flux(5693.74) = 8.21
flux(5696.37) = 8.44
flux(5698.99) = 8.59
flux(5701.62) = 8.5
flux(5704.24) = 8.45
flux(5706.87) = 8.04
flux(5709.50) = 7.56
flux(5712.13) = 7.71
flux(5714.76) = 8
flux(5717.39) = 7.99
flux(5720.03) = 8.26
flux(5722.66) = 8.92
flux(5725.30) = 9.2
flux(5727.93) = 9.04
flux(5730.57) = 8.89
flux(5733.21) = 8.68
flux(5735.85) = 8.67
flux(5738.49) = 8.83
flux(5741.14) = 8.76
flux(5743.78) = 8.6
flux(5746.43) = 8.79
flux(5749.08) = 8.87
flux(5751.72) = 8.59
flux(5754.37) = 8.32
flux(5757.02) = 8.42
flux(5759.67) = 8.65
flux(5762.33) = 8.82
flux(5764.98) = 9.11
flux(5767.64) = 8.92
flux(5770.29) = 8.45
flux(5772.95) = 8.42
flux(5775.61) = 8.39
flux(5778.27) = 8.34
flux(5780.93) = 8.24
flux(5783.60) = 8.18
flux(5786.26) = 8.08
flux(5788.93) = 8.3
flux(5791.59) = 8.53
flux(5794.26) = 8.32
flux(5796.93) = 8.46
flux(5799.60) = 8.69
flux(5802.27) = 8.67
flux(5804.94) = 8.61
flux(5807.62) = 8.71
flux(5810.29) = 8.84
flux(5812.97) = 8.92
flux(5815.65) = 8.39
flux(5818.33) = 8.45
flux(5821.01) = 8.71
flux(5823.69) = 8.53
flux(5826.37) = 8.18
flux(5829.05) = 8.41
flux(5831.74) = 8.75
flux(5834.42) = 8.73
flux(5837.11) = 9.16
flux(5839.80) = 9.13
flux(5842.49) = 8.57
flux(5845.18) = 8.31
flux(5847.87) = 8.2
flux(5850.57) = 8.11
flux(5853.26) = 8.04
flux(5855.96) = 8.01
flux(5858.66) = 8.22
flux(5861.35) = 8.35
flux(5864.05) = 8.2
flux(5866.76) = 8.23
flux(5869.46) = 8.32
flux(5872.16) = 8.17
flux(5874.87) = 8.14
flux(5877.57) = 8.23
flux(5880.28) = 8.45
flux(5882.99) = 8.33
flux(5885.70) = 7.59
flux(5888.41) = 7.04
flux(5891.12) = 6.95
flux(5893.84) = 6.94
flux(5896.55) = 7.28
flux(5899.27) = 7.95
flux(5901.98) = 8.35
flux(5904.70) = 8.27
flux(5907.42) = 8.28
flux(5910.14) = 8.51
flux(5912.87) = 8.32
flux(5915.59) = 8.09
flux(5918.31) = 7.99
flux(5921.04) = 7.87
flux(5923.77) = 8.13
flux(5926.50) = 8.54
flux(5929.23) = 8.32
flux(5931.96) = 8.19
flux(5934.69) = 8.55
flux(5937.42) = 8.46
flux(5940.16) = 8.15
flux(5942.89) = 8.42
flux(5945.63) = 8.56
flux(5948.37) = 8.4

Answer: 1.5 angstrom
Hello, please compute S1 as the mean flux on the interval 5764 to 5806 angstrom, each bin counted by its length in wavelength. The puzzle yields 8.48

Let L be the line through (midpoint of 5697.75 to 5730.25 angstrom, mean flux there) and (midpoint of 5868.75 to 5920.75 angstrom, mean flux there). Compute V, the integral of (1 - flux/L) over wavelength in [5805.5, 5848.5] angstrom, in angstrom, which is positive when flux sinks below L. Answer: -2.8 angstrom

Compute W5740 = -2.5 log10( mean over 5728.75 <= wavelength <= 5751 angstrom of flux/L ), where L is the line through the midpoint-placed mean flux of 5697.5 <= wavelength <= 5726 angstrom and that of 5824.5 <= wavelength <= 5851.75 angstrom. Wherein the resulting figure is -0.05 mag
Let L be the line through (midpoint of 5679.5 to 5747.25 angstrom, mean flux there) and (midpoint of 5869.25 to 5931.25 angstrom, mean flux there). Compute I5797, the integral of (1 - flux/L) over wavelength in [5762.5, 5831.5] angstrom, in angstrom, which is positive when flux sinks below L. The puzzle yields -2.18 angstrom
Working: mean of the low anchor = 8.48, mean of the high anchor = 8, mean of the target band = 8.52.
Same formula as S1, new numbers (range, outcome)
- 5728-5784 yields 8.63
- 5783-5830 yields 8.51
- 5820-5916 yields 8.19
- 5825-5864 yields 8.43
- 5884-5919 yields 7.82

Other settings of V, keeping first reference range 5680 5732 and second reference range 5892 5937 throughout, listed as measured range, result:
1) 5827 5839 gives -0.8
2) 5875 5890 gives 0.4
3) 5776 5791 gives 0.1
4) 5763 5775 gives -0.6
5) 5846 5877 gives 0.0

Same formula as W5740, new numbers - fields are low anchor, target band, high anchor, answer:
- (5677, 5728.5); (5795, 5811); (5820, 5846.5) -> -0.01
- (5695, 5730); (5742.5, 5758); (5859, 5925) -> -0.04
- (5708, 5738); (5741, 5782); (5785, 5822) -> -0.01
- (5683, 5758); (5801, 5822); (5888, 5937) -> -0.05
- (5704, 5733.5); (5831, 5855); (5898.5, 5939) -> -0.03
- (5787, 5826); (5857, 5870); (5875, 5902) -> -0.04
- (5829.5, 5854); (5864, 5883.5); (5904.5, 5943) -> 0.02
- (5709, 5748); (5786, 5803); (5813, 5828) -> 0.01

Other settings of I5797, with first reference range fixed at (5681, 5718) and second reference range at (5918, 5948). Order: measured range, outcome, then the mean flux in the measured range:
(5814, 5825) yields -0.3 angstrom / 8.53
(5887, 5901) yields 1.7 angstrom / 7.27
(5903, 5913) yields -0.1 angstrom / 8.34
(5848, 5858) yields 0.2 angstrom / 8.08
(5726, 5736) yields -0.7 angstrom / 8.87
